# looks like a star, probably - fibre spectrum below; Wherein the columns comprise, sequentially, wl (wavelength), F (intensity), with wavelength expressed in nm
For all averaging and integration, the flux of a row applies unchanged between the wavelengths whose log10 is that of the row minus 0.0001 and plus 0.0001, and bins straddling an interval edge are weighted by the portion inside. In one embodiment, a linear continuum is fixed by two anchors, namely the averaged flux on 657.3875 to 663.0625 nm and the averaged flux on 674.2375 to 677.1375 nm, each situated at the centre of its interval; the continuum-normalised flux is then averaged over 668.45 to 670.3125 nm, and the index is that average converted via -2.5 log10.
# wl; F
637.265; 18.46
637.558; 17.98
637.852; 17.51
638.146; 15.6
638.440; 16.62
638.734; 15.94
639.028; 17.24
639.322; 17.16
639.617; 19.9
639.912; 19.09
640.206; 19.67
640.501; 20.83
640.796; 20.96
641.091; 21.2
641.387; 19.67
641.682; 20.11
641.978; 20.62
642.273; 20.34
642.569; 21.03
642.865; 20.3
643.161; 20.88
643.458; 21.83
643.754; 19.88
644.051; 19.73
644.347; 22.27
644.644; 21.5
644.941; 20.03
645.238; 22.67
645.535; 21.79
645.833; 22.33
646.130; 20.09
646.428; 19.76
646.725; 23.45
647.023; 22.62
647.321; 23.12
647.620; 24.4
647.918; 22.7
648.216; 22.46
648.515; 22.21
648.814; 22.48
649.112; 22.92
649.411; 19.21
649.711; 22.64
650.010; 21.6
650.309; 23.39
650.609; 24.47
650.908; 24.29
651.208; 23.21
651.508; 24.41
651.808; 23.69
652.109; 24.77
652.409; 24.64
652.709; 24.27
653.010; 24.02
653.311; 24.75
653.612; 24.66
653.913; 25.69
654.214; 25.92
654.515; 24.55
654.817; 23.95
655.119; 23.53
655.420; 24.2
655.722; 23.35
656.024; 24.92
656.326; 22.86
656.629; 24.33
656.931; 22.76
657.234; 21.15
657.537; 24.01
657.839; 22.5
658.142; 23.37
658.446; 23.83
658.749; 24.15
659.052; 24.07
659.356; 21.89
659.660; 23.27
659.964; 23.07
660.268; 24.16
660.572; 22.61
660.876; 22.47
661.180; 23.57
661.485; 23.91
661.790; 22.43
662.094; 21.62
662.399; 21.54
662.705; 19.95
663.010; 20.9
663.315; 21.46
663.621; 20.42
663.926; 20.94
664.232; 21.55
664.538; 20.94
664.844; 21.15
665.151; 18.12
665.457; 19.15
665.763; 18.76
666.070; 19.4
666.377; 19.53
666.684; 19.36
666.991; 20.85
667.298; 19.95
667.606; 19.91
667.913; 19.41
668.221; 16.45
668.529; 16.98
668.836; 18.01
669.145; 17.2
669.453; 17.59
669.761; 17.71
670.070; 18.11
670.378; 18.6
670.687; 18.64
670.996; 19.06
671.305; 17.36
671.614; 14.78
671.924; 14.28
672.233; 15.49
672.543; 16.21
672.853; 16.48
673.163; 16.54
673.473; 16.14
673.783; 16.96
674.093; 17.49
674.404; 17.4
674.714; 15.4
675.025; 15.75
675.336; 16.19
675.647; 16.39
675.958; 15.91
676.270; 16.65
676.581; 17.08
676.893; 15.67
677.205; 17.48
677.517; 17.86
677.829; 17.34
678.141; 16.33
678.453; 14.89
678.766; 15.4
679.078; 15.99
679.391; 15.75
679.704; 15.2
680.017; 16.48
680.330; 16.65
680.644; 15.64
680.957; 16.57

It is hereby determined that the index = 0.08 mag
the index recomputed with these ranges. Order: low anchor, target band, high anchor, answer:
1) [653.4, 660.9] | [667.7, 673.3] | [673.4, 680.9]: 0.096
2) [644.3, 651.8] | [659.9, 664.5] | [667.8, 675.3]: -0.150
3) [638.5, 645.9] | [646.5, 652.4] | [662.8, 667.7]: -0.144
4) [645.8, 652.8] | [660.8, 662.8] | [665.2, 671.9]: -0.120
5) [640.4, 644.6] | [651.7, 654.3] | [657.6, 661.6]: -0.111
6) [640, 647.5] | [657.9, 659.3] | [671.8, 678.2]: -0.244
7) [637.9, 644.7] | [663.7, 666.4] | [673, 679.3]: -0.147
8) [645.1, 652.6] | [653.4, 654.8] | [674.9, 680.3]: -0.162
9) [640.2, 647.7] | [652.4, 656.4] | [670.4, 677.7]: -0.238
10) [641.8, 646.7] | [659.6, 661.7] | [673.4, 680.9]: -0.239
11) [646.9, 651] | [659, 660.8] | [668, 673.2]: -0.163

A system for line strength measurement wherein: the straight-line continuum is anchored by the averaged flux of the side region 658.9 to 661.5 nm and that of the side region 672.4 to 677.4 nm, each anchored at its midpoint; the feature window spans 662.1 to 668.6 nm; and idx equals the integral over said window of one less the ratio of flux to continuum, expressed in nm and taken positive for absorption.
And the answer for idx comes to 0.29 nm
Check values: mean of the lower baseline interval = 23.2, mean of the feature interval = 19.9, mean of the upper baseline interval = 16.5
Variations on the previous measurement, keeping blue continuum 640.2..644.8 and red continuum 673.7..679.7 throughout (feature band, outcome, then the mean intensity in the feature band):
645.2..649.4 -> -0.450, 22.2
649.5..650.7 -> -0.183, 22.7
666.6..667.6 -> -0.141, 20.1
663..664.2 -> -0.197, 21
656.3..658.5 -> -0.498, 23.1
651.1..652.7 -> -0.383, 24.2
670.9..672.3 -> 0.075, 16.1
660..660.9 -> -0.231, 23.2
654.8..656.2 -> -0.361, 24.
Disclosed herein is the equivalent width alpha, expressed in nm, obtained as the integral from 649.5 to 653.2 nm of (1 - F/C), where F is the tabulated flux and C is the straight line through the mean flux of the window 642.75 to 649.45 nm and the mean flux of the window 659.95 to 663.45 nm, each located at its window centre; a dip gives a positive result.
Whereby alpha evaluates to -0.30 nm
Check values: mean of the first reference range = 21.7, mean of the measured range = 23.7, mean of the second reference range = 22.3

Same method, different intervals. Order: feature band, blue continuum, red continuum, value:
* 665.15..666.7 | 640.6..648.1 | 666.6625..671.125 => -0.02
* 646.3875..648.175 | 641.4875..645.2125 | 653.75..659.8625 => -0.10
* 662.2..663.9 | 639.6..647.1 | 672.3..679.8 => -0.26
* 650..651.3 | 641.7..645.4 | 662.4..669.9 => -0.20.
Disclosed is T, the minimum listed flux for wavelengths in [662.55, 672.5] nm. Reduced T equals 14.28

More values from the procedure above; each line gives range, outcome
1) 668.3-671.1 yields 16.98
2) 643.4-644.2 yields 19.73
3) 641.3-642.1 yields 19.67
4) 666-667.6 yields 19.36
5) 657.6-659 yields 22.5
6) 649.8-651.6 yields 21.6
